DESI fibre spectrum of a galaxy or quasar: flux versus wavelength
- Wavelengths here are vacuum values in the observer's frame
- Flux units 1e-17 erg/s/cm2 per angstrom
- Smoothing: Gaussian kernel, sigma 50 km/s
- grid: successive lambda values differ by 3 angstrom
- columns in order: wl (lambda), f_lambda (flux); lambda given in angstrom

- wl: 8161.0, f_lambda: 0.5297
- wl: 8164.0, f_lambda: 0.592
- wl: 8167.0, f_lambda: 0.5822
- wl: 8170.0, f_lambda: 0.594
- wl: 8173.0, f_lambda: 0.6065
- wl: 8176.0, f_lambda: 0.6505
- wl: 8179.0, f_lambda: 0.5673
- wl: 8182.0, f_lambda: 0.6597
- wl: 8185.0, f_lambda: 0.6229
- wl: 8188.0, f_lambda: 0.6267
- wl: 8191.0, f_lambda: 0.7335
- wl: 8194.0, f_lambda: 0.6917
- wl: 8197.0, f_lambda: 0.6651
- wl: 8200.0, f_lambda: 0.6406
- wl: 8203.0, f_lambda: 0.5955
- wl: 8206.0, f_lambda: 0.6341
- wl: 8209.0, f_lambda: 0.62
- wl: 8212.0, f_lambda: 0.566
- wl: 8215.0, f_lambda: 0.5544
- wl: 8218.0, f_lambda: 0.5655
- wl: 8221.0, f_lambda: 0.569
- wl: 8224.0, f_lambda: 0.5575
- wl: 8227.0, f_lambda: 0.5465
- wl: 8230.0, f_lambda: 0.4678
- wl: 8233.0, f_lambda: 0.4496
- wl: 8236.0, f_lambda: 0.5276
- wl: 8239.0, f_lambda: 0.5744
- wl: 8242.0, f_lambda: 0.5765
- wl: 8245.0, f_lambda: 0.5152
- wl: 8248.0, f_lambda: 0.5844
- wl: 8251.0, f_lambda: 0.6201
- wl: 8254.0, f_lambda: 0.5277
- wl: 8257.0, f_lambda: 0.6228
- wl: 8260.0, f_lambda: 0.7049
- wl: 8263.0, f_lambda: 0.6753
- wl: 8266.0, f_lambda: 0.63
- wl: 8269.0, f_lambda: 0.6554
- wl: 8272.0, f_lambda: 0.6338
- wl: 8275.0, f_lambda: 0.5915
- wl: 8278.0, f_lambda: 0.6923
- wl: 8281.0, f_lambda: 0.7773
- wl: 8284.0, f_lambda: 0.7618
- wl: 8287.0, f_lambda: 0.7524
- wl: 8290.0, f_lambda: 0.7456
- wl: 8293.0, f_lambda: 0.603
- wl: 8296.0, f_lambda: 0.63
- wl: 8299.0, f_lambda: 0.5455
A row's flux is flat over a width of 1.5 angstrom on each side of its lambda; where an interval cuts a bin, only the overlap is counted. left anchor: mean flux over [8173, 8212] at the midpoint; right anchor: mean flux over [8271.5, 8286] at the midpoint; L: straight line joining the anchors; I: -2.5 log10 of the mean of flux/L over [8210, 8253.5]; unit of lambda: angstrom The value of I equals 0.21 mag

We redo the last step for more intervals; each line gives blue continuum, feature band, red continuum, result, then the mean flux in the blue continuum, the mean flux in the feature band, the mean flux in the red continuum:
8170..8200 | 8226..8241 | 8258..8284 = 0.27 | 0.644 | 0.514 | 0.674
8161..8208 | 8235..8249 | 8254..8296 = 0.18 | 0.627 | 0.556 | 0.673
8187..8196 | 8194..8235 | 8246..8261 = 0.14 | 0.686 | 0.576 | 0.606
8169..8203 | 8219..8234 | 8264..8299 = 0.25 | 0.64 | 0.522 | 0.674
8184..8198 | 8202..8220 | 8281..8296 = 0.15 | 0.67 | 0.589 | 0.713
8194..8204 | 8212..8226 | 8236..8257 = 0.09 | 0.644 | 0.562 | 0.568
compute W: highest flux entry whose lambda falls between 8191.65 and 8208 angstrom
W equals 0.6917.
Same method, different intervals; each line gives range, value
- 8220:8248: 0.5844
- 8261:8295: 0.7773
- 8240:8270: 0.7049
